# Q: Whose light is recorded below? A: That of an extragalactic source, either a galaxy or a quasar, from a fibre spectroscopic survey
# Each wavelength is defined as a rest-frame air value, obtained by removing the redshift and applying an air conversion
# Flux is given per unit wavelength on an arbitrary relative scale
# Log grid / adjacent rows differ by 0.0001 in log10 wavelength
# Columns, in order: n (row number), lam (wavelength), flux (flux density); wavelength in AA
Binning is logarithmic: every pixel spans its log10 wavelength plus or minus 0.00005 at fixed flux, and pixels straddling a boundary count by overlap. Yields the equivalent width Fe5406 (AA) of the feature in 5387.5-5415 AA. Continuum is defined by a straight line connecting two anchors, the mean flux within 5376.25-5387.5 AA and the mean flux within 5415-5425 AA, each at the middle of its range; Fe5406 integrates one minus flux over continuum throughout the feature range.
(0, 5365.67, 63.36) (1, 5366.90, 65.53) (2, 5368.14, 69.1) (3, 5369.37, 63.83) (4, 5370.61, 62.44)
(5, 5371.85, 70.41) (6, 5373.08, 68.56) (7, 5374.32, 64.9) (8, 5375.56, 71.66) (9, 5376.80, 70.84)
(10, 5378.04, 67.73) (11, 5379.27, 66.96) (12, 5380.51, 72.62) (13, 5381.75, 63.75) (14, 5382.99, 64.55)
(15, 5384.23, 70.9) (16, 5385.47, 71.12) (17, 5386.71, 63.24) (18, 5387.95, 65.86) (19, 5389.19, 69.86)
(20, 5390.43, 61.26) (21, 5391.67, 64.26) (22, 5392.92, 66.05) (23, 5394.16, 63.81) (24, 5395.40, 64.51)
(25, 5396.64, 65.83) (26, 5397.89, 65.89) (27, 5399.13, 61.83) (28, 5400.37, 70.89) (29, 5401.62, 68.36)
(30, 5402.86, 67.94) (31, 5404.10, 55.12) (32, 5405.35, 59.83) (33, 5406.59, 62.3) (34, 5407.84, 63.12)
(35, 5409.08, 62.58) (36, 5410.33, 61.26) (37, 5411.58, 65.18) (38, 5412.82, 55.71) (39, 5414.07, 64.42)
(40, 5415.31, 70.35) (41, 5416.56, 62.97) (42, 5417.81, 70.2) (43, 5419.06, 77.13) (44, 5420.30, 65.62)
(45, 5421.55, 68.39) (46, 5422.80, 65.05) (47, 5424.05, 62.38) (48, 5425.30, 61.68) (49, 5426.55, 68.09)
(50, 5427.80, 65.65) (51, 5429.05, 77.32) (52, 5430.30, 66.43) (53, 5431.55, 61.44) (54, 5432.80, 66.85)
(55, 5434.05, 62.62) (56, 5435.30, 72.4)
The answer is 1.5 AA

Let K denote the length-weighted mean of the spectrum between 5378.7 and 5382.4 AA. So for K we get 67.7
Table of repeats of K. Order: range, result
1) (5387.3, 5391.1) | 65.7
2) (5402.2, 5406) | 61.2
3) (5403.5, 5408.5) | 60.1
